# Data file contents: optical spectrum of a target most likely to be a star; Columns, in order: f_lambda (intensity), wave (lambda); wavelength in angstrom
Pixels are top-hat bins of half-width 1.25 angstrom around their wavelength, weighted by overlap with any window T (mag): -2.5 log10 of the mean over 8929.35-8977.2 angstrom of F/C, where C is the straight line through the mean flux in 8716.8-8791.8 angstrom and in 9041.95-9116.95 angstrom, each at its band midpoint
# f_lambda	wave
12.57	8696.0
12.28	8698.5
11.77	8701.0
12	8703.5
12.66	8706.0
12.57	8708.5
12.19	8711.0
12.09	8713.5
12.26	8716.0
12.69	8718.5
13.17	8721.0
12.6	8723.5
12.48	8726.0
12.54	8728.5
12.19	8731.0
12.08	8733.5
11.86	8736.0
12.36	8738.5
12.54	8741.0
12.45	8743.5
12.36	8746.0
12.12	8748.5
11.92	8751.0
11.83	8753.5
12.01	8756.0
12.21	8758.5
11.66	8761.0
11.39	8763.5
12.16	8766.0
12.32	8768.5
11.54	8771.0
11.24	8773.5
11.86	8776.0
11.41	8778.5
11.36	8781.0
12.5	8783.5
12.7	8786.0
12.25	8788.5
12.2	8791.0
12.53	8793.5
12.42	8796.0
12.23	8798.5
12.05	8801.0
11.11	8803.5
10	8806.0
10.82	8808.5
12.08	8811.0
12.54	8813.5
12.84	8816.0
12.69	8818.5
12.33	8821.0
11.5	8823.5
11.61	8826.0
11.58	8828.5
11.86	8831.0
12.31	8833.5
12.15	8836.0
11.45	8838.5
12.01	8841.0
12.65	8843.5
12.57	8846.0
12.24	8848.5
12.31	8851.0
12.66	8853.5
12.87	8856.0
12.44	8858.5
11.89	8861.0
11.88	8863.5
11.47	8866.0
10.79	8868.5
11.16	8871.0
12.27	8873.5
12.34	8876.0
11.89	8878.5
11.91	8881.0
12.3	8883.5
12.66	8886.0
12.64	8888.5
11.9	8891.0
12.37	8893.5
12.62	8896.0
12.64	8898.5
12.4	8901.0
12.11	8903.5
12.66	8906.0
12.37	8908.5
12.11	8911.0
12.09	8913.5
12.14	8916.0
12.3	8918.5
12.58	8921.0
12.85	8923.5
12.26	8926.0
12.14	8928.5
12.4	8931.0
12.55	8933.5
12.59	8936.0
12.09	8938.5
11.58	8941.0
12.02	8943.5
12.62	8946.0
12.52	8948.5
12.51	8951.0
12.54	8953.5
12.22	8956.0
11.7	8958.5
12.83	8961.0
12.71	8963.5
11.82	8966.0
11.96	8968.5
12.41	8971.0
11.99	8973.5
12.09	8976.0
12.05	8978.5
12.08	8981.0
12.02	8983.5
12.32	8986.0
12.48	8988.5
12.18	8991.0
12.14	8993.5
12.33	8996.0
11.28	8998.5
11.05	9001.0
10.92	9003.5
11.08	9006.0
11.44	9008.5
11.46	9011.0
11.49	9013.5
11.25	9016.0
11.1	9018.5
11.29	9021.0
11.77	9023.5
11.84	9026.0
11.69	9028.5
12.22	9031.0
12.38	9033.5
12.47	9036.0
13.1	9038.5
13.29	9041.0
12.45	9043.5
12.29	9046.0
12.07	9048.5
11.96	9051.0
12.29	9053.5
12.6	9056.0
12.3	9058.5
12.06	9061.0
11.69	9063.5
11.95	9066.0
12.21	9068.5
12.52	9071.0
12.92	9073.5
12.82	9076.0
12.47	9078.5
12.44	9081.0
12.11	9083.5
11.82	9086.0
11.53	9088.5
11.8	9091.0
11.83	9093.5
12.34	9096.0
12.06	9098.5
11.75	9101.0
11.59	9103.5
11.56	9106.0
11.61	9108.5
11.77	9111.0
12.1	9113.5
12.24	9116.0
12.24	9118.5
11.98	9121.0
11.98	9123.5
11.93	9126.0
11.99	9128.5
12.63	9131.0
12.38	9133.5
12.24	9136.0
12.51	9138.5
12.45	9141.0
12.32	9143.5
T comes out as -0.01 mag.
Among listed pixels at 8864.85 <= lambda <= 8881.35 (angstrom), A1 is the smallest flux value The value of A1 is 10.79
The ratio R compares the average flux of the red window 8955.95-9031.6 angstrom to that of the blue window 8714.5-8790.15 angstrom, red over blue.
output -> 0.98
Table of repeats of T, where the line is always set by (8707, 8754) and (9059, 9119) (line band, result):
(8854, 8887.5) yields 0.02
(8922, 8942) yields -0.01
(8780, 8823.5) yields 0.02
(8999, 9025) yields 0.08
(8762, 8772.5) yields 0.04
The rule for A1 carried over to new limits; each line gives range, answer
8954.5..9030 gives 10.92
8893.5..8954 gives 11.58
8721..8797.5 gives 11.24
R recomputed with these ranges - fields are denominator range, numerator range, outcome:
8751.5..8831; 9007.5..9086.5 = 1.02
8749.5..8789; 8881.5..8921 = 1.04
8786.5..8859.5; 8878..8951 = 1.02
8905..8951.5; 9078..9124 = 0.97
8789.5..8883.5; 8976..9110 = 1.00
